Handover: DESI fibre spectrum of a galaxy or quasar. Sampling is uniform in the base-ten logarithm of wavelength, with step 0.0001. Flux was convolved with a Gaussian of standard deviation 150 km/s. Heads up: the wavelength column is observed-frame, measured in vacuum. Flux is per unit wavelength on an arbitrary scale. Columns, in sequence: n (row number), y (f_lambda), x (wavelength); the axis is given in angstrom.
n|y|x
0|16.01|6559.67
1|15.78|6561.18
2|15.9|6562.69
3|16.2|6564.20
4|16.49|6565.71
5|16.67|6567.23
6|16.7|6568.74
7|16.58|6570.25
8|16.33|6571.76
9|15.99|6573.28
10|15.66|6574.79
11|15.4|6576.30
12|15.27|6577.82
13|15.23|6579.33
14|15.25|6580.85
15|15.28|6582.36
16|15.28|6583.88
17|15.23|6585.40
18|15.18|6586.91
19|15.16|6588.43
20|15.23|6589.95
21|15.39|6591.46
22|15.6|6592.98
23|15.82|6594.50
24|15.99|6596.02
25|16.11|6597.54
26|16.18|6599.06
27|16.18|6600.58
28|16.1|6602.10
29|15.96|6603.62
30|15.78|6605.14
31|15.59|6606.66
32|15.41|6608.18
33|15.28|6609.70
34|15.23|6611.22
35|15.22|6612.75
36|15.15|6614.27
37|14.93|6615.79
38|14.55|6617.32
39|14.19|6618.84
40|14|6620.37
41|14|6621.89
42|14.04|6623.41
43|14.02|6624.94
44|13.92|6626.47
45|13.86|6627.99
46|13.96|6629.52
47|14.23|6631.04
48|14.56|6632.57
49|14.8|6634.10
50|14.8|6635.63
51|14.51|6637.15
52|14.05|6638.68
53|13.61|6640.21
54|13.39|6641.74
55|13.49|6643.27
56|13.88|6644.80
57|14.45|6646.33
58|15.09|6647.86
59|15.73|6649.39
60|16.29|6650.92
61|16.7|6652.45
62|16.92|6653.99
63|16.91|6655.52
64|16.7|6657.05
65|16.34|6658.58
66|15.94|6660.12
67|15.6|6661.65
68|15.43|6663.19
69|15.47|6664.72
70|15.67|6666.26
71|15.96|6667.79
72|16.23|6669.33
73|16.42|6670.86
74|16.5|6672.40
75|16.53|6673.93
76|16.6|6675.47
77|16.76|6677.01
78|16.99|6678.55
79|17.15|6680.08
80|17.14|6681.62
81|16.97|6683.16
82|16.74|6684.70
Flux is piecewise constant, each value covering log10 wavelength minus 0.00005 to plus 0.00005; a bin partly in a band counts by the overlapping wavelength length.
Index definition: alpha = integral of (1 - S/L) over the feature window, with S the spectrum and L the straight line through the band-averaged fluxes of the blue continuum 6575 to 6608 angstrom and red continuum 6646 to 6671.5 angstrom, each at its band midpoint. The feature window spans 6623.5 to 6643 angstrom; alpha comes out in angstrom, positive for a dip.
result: 2.1 angstrom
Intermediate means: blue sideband 15.6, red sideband 16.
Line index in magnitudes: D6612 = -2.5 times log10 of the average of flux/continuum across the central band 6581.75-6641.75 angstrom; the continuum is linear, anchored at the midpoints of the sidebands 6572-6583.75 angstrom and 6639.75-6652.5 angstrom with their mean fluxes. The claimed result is 0.008 mag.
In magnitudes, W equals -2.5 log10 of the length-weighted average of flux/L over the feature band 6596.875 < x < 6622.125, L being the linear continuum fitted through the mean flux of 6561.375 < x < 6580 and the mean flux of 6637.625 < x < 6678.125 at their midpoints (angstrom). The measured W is 0.04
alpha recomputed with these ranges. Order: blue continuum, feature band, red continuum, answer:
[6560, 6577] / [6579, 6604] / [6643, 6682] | 0.83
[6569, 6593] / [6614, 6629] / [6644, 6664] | 1.40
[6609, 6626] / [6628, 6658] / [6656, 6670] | 0.82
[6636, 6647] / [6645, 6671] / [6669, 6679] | -1.14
